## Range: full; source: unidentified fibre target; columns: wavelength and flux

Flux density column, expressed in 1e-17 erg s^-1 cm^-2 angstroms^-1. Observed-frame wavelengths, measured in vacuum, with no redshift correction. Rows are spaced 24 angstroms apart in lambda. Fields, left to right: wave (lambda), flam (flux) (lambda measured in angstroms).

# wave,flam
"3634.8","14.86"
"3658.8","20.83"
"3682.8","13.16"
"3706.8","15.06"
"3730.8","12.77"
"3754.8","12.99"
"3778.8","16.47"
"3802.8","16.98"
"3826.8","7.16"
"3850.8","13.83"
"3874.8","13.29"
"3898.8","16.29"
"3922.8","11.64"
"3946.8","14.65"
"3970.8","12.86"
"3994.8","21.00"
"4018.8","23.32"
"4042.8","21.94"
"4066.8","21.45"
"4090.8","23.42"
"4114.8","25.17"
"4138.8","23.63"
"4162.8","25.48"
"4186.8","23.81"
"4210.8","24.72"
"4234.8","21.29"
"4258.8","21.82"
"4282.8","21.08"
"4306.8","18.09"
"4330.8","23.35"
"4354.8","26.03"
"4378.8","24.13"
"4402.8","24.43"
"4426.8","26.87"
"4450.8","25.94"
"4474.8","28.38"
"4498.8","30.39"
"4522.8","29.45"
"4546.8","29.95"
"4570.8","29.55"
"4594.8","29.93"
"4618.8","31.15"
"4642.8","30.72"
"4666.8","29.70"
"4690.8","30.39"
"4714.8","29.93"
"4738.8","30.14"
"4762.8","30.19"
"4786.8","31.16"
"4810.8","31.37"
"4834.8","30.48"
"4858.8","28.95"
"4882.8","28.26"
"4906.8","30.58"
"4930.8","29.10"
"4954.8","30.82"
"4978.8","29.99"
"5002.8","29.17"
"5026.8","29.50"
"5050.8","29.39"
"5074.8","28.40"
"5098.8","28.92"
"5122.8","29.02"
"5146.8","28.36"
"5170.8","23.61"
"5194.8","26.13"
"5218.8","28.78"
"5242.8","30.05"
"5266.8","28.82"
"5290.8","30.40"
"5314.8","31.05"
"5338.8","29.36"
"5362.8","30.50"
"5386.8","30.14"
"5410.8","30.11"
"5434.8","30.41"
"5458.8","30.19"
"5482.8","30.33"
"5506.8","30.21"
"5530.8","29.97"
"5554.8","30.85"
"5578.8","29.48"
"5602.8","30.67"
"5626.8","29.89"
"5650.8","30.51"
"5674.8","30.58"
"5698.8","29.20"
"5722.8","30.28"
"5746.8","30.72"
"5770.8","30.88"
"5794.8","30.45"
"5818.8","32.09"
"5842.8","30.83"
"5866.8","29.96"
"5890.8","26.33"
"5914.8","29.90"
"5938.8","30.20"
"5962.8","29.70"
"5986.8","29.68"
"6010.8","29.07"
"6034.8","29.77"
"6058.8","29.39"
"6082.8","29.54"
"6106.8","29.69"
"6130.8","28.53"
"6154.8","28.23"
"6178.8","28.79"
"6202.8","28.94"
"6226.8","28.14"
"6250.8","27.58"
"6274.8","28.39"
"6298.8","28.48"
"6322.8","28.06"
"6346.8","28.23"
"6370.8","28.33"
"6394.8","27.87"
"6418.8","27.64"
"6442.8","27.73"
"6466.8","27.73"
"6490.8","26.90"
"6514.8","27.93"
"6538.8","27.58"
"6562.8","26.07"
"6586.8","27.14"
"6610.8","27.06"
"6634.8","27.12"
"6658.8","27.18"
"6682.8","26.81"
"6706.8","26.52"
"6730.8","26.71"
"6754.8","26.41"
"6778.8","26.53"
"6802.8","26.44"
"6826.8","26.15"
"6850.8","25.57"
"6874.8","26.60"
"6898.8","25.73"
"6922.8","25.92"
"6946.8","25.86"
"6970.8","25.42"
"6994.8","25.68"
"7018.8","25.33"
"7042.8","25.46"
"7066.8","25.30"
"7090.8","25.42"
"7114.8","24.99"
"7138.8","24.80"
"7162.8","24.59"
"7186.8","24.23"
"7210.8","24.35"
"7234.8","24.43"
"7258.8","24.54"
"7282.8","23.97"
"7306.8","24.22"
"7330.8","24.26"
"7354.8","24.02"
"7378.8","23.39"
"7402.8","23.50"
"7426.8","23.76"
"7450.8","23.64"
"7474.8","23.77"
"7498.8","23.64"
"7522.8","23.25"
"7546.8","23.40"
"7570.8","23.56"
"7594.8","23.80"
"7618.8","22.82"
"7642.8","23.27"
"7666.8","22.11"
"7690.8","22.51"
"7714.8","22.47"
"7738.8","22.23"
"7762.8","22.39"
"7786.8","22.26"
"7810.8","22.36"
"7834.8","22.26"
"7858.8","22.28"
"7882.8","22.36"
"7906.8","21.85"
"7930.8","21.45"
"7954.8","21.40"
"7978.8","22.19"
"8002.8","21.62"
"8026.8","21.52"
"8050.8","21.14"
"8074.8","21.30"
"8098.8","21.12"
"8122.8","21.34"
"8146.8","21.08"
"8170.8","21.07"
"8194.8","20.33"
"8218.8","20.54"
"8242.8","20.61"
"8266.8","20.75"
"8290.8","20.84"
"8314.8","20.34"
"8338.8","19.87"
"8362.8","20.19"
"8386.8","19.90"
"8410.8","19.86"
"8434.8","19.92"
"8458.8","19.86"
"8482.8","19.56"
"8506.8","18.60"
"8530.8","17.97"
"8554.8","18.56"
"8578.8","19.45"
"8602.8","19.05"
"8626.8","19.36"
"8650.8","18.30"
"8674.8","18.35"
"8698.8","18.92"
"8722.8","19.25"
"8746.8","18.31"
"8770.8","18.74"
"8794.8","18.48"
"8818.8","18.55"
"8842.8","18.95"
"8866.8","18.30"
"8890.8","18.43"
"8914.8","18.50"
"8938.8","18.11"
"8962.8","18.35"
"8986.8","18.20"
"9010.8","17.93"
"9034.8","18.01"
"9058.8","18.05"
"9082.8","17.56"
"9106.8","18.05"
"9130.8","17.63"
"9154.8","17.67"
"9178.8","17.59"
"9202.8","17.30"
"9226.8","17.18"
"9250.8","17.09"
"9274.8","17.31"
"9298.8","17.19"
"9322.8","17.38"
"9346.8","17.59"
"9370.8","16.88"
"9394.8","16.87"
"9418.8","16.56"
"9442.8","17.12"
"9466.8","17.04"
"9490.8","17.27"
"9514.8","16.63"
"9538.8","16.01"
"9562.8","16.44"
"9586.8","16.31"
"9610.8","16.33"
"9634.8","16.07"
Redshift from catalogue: 0.000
